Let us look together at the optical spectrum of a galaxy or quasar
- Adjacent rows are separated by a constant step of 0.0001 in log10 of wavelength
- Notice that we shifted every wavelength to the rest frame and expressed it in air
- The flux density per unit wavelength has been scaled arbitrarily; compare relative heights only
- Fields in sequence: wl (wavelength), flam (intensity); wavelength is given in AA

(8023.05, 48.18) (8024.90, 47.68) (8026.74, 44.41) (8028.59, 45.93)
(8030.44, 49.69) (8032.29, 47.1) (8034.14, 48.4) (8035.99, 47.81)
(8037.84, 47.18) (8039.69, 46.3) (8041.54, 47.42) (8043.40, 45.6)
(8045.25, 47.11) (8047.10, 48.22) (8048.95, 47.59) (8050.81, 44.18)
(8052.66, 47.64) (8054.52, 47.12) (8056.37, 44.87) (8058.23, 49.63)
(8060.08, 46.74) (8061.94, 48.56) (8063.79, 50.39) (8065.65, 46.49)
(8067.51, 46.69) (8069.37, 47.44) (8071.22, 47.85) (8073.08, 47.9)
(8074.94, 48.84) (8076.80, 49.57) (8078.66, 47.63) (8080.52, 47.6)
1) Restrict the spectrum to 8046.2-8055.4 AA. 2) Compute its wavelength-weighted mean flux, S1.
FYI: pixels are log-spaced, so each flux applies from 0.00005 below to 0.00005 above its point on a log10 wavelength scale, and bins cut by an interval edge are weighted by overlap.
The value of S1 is 46.9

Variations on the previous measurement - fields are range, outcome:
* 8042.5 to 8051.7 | 46.6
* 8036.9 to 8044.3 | 46.6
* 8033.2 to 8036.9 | 48.1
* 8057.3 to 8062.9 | 48.4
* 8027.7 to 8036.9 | 47.8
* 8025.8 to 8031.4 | 46.7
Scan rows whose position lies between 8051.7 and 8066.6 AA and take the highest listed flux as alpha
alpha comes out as 50.39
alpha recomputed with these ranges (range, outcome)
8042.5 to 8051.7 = 48.22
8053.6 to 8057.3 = 47.12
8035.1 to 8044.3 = 47.81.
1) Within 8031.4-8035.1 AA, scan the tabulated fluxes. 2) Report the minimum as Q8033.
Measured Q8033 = 47.1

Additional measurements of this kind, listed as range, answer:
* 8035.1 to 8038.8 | 47.18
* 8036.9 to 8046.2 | 45.6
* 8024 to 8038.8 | 44.41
